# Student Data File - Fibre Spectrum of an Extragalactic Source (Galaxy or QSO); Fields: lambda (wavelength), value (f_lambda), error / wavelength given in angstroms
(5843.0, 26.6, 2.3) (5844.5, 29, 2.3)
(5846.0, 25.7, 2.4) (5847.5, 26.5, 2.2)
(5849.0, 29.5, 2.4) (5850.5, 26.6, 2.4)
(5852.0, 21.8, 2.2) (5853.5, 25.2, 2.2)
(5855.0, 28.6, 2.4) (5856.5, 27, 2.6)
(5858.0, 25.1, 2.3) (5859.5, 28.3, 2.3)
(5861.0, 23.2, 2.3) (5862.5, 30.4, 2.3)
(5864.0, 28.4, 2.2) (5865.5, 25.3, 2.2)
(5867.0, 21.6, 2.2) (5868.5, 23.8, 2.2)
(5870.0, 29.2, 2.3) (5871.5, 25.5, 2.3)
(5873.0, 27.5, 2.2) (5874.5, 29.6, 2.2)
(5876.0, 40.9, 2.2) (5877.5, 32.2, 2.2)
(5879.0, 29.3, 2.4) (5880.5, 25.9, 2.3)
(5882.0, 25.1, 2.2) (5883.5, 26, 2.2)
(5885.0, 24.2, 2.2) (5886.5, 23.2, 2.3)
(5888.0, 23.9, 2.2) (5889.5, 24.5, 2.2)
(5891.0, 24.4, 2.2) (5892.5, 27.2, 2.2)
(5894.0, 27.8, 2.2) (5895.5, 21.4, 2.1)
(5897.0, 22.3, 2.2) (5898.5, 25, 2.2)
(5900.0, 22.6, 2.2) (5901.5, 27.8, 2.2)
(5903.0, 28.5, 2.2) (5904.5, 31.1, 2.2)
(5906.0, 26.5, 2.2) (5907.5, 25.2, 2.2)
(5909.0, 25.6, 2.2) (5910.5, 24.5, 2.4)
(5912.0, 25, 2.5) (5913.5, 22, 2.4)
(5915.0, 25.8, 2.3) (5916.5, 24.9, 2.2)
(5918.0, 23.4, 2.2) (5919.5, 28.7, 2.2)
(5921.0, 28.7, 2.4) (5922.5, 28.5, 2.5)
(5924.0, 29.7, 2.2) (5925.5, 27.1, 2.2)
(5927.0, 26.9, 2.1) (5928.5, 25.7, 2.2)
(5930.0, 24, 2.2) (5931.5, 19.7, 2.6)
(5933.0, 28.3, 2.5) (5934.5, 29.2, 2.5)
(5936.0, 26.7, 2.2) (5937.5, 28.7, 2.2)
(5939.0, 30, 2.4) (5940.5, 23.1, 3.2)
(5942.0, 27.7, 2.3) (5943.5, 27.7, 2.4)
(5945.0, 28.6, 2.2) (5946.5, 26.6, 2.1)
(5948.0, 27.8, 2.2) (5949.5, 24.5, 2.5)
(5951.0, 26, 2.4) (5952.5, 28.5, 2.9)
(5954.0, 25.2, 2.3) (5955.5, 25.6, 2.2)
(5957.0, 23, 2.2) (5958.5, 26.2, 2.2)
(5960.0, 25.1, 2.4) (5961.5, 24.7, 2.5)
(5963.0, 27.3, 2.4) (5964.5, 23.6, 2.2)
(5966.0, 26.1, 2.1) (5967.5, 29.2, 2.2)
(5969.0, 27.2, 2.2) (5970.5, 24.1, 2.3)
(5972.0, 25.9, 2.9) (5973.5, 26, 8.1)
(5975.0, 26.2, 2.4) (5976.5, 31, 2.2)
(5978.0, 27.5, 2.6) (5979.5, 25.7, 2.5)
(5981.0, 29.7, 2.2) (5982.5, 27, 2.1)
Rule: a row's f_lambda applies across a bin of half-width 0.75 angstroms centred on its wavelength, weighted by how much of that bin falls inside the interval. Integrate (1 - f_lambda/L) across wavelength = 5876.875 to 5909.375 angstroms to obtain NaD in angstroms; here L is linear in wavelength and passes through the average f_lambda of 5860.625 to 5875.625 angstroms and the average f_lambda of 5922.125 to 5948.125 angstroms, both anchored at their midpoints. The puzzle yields 1.3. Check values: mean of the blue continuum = 26.9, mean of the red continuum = 27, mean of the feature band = 25.9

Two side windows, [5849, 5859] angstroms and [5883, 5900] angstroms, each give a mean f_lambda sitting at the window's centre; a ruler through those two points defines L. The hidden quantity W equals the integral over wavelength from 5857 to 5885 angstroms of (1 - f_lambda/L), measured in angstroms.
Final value -2.5 angstroms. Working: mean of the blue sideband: 26.1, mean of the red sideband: 24.4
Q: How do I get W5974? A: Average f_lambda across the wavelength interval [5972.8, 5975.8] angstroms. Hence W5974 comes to 26.2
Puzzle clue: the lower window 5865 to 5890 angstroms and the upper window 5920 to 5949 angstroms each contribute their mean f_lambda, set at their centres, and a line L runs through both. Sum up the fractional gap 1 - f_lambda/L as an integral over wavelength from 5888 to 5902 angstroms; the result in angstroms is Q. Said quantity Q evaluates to 1.20 angstroms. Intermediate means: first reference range 27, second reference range 27.1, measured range 24.7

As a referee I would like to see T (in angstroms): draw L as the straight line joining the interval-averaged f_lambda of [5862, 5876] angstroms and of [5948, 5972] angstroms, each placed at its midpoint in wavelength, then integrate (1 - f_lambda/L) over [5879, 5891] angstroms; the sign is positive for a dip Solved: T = 1.0 angstroms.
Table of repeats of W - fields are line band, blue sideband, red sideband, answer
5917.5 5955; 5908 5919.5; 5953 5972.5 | -2.5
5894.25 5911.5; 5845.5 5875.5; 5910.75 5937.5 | 0.5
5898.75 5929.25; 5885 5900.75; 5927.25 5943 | -1.3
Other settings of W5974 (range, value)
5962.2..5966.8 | 25.7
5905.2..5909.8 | 25.8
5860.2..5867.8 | 25.8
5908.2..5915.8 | 24.6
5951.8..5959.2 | 25.7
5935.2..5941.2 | 27.2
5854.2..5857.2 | 27.8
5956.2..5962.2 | 24.8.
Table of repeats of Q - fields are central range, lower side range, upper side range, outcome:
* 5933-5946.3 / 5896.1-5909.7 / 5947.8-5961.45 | -1.0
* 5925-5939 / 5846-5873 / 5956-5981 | -0.1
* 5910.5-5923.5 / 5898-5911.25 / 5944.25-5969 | 0.2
